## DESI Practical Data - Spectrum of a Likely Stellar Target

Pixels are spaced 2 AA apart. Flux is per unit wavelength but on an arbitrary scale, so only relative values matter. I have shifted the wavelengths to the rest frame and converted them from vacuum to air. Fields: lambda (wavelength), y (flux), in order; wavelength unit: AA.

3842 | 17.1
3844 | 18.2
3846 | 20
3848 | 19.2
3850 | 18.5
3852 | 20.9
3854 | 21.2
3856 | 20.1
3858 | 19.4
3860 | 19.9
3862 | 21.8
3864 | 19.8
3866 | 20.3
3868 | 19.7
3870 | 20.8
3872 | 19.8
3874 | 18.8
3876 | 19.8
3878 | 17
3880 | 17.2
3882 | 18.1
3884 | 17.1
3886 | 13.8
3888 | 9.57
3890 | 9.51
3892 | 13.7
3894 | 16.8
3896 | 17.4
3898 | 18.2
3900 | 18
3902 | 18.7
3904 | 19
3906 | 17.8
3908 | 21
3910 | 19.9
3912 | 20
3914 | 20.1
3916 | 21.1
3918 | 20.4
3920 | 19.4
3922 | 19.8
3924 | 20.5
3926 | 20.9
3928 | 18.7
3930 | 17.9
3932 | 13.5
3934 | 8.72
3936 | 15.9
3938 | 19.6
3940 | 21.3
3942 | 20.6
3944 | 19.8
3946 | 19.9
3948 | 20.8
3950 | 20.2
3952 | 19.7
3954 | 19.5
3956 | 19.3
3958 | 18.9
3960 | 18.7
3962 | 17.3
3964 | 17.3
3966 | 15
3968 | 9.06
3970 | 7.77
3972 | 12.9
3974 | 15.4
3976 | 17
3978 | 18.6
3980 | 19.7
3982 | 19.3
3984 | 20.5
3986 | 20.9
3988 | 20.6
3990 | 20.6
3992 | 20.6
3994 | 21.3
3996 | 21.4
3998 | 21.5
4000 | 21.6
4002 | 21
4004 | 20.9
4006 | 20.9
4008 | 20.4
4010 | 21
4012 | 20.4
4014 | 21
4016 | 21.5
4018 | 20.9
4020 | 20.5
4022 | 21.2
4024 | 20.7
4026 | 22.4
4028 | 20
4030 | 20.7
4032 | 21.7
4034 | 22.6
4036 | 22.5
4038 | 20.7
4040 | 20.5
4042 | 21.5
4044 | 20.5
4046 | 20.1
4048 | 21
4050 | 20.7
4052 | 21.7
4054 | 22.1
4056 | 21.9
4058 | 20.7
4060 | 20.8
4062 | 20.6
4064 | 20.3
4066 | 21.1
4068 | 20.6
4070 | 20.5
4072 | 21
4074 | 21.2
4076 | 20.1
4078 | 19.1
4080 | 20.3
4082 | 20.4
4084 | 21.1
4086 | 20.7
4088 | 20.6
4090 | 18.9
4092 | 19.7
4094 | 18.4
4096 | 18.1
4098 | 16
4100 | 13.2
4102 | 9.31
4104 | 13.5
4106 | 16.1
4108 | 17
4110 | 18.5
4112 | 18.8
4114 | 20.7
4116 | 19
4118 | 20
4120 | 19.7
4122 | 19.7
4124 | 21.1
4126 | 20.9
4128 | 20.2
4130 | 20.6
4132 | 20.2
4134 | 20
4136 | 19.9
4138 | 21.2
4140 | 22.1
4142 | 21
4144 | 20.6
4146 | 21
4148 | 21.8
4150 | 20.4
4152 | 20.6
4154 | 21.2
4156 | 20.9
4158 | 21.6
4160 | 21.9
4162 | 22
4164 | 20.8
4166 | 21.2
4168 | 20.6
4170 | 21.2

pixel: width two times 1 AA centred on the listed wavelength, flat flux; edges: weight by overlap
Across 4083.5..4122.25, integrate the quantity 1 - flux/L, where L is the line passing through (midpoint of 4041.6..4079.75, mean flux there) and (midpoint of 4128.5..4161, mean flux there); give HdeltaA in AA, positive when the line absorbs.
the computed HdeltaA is 5.5 AA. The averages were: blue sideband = 20.8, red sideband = 20.9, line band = 17.9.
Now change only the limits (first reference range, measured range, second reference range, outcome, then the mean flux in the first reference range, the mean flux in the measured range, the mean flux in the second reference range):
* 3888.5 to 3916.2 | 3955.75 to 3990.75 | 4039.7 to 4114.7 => 2.5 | 17.7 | 17.1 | 19.4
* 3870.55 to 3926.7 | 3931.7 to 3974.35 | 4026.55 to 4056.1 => 5.0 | 18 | 16.9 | 21.2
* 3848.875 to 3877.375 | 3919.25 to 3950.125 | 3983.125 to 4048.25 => 2.9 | 20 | 18.5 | 21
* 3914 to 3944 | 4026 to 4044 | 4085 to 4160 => -2.2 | 18.6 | 21.3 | 19.3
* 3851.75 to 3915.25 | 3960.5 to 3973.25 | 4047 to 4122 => 3.6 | 18.3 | 13.5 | 19.3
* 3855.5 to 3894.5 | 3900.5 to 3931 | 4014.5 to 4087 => -2.1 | 17.6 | 19.7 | 20.9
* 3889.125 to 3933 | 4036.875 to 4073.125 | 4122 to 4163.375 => -1.8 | 18.3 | 20.9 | 20.9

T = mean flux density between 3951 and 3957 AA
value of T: 19.5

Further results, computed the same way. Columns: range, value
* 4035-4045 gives 21.1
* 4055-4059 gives 21.3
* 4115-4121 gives 19.6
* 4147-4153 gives 20.9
